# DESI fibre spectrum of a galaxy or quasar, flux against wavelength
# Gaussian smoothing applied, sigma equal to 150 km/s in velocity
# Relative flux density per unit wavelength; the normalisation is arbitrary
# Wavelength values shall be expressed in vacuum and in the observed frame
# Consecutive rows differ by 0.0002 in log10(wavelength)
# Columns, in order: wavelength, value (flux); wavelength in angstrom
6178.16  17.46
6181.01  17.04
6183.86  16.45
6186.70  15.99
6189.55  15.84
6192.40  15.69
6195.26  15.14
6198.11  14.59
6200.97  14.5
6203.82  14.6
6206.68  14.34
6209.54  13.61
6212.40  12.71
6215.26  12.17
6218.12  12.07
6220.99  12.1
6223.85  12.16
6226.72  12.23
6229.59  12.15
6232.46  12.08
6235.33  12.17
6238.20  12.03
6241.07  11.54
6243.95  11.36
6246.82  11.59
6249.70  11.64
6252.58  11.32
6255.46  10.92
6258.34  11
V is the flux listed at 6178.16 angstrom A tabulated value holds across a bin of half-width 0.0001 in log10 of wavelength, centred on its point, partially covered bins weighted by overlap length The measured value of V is 17.46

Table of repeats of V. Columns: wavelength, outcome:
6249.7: 11.64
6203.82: 14.6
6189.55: 15.84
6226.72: 12.23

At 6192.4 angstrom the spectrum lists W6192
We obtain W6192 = 15.69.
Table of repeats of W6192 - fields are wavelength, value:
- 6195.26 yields 15.14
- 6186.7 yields 15.99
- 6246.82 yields 11.59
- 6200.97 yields 14.5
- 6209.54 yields 13.61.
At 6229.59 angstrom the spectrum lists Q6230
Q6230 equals 12.15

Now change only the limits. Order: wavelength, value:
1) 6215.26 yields 12.17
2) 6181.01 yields 17.04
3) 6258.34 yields 11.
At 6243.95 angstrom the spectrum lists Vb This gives 11.36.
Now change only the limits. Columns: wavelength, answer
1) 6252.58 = 11.32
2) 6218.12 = 12.07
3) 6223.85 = 12.16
